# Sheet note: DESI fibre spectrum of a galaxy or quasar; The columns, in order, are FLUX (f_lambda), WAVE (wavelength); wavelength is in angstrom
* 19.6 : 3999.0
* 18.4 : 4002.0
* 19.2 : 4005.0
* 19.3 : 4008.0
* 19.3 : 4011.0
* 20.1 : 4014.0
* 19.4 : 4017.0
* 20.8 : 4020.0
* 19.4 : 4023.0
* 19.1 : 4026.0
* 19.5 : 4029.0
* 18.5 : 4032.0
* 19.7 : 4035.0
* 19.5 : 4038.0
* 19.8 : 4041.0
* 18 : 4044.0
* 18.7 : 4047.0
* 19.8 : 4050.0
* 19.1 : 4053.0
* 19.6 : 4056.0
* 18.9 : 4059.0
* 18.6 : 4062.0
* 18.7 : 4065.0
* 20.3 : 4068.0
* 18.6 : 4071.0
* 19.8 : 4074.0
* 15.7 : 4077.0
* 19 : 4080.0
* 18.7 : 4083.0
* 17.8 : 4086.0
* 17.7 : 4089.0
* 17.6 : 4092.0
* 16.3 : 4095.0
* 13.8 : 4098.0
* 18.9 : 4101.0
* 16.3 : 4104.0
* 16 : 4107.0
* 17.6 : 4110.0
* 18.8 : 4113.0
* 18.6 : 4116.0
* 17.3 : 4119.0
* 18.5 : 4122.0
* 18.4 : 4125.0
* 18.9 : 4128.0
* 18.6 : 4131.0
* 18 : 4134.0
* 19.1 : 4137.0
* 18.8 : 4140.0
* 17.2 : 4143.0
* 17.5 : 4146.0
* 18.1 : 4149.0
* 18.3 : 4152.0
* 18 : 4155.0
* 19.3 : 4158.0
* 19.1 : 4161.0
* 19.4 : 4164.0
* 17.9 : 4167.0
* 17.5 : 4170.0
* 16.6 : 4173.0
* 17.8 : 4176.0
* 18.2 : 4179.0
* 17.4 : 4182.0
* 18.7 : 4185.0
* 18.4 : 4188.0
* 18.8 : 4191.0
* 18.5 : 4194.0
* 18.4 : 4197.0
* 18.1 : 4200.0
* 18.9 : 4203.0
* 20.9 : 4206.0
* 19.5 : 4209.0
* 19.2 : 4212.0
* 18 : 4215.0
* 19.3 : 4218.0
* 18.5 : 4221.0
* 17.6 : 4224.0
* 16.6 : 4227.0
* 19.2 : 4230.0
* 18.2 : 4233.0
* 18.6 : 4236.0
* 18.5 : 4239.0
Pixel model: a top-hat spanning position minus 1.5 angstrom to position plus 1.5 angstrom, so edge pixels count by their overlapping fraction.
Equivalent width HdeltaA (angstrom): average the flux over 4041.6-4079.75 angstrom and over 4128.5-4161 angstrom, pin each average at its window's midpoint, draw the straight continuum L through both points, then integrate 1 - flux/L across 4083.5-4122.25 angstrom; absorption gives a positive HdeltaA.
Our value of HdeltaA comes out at 2.7 angstrom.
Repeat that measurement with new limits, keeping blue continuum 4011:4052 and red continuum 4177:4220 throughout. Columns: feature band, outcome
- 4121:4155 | 1.2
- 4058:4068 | 0.2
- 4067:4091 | 1.0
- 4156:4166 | -0.1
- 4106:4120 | 1.0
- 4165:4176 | 0.8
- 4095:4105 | 1.5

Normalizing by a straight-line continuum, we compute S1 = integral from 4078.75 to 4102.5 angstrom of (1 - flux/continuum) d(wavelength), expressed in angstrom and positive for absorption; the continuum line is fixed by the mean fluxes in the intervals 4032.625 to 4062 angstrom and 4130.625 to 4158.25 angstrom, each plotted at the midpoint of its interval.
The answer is 1.6 angstrom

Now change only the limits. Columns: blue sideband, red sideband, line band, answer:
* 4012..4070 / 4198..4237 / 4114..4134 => 0.7 angstrom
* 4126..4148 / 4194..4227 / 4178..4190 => 0.2 angstrom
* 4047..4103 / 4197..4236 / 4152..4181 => 0.5 angstrom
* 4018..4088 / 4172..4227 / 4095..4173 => 3.2 angstrom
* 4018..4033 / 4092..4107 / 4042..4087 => -2.3 angstrom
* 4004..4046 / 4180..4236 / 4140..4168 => 0.7 angstrom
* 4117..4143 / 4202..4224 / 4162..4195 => 1.2 angstrom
